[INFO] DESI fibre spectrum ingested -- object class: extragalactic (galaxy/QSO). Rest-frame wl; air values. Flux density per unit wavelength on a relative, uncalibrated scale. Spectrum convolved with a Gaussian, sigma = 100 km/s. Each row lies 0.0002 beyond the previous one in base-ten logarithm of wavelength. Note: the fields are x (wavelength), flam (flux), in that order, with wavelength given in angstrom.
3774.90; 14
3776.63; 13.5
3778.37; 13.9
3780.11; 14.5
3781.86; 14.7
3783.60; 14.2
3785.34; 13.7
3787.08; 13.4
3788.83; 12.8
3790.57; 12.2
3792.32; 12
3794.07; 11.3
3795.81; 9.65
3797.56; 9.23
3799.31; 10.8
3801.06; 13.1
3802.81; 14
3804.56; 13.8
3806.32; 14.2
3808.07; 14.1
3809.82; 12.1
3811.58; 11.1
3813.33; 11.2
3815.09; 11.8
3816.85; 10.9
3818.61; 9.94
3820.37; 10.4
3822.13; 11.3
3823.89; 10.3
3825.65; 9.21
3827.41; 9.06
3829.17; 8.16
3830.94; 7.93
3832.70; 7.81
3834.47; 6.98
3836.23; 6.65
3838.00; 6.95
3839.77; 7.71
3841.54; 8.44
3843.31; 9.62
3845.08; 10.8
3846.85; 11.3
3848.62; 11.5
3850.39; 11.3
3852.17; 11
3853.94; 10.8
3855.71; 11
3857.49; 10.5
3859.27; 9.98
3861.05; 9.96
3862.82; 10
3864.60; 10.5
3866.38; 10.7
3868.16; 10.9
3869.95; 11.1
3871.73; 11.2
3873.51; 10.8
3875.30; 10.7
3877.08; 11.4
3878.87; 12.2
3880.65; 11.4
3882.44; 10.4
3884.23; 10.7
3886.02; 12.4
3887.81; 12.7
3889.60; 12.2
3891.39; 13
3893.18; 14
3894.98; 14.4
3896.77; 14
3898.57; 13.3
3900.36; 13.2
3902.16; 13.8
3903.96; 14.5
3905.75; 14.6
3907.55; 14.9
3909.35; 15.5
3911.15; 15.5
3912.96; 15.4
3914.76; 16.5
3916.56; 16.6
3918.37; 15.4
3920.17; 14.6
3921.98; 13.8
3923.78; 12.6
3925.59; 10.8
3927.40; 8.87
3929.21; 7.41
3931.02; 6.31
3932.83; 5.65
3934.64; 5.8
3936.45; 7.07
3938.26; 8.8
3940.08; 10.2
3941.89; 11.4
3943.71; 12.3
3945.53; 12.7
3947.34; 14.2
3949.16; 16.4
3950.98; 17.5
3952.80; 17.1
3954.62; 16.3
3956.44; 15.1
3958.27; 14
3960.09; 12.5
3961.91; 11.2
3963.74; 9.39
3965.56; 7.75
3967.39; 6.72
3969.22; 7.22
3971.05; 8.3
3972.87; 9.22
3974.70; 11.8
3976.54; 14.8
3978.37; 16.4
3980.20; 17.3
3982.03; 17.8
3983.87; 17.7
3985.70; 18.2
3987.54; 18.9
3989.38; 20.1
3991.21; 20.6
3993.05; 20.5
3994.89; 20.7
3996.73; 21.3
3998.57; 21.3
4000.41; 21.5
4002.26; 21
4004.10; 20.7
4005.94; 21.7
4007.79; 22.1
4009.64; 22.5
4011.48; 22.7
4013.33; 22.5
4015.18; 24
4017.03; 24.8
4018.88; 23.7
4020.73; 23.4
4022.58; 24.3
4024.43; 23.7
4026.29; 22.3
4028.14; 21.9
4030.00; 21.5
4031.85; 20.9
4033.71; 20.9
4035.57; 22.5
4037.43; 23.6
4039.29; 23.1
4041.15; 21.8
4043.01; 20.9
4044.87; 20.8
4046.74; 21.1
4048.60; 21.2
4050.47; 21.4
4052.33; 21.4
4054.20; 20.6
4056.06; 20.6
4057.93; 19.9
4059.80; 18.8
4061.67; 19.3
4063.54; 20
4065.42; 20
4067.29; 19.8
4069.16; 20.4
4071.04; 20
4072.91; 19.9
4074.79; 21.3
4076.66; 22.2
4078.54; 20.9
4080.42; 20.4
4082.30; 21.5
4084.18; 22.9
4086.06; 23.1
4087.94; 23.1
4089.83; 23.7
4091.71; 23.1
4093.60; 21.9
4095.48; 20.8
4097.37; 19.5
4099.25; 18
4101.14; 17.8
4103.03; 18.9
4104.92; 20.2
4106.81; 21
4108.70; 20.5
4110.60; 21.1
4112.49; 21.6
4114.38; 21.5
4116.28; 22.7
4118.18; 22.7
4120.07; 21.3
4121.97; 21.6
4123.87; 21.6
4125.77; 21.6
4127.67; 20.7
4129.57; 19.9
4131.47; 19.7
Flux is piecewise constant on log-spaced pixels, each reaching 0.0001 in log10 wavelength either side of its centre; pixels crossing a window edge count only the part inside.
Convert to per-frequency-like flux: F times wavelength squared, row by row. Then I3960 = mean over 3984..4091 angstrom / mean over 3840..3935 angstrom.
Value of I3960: 1.96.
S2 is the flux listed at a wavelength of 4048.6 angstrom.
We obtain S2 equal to 21.2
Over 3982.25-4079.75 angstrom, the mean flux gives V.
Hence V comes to 21.3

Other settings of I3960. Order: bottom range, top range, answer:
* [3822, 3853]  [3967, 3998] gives 1.88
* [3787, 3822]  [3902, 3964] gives 1.15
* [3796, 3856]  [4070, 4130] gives 2.34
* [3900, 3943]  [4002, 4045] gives 1.97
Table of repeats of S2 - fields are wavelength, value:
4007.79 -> 22.1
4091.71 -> 23.1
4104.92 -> 20.2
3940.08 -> 10.2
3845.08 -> 10.8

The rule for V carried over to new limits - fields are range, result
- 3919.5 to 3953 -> 11.1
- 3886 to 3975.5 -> 12.3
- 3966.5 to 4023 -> 18.8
